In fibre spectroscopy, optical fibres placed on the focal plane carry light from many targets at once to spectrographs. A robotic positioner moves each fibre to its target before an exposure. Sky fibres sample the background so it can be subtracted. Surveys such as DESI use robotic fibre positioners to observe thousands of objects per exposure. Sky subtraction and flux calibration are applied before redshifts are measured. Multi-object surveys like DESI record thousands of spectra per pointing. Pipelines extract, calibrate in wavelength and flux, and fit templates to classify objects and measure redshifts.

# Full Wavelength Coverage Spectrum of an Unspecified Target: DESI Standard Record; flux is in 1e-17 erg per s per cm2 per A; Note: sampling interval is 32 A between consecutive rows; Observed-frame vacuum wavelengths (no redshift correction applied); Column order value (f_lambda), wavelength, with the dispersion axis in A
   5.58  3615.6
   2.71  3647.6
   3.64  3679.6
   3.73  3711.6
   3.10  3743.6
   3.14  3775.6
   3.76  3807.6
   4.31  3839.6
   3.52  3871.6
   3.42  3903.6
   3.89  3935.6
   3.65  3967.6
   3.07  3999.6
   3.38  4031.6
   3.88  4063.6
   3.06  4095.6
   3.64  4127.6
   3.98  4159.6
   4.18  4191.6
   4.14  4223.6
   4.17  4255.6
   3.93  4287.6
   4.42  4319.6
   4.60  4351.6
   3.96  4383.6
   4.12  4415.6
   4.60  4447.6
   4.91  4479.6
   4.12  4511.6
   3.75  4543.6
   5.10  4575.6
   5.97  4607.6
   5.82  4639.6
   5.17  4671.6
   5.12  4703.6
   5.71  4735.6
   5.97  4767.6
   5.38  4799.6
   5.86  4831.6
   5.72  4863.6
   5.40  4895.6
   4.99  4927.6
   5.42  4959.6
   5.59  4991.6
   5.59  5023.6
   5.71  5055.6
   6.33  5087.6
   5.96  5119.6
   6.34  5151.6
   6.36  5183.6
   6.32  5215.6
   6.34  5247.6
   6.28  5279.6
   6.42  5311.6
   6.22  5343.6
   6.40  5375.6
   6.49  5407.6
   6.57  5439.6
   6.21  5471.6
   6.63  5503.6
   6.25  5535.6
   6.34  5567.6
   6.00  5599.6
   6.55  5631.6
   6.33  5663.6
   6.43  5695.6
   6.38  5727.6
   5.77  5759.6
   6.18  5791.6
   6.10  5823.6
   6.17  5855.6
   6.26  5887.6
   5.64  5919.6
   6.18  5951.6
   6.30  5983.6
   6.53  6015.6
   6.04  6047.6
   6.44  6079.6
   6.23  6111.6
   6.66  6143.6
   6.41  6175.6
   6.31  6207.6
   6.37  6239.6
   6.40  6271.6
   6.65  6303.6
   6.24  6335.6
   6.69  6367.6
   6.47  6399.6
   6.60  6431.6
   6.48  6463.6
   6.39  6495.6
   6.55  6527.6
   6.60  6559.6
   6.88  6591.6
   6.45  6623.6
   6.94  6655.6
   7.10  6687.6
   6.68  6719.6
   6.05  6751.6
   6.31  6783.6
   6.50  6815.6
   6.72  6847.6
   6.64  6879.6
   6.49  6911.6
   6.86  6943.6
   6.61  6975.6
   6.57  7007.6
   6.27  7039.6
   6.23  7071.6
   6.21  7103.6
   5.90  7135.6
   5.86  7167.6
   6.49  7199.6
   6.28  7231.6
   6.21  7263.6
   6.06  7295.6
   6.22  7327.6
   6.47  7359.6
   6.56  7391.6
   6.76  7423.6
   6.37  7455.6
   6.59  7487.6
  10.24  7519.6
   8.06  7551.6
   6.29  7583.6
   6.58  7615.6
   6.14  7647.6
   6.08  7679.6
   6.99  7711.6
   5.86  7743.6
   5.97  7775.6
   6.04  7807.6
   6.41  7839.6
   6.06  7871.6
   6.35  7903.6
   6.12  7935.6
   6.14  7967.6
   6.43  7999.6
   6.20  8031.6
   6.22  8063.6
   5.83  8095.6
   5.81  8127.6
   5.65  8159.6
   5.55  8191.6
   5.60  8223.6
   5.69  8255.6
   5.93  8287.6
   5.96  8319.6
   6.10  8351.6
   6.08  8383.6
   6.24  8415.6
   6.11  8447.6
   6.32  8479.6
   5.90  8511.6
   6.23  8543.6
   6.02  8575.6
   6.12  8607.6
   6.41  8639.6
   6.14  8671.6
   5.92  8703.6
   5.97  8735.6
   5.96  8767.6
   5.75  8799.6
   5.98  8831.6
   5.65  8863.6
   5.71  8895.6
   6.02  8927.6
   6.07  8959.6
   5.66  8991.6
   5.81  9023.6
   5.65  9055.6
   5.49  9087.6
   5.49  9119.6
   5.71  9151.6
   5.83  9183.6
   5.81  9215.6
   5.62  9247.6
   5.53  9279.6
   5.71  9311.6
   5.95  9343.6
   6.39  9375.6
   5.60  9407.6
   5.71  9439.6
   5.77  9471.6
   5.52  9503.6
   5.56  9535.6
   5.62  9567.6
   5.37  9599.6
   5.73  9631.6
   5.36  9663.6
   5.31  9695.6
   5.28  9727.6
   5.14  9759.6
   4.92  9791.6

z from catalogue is 0.15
